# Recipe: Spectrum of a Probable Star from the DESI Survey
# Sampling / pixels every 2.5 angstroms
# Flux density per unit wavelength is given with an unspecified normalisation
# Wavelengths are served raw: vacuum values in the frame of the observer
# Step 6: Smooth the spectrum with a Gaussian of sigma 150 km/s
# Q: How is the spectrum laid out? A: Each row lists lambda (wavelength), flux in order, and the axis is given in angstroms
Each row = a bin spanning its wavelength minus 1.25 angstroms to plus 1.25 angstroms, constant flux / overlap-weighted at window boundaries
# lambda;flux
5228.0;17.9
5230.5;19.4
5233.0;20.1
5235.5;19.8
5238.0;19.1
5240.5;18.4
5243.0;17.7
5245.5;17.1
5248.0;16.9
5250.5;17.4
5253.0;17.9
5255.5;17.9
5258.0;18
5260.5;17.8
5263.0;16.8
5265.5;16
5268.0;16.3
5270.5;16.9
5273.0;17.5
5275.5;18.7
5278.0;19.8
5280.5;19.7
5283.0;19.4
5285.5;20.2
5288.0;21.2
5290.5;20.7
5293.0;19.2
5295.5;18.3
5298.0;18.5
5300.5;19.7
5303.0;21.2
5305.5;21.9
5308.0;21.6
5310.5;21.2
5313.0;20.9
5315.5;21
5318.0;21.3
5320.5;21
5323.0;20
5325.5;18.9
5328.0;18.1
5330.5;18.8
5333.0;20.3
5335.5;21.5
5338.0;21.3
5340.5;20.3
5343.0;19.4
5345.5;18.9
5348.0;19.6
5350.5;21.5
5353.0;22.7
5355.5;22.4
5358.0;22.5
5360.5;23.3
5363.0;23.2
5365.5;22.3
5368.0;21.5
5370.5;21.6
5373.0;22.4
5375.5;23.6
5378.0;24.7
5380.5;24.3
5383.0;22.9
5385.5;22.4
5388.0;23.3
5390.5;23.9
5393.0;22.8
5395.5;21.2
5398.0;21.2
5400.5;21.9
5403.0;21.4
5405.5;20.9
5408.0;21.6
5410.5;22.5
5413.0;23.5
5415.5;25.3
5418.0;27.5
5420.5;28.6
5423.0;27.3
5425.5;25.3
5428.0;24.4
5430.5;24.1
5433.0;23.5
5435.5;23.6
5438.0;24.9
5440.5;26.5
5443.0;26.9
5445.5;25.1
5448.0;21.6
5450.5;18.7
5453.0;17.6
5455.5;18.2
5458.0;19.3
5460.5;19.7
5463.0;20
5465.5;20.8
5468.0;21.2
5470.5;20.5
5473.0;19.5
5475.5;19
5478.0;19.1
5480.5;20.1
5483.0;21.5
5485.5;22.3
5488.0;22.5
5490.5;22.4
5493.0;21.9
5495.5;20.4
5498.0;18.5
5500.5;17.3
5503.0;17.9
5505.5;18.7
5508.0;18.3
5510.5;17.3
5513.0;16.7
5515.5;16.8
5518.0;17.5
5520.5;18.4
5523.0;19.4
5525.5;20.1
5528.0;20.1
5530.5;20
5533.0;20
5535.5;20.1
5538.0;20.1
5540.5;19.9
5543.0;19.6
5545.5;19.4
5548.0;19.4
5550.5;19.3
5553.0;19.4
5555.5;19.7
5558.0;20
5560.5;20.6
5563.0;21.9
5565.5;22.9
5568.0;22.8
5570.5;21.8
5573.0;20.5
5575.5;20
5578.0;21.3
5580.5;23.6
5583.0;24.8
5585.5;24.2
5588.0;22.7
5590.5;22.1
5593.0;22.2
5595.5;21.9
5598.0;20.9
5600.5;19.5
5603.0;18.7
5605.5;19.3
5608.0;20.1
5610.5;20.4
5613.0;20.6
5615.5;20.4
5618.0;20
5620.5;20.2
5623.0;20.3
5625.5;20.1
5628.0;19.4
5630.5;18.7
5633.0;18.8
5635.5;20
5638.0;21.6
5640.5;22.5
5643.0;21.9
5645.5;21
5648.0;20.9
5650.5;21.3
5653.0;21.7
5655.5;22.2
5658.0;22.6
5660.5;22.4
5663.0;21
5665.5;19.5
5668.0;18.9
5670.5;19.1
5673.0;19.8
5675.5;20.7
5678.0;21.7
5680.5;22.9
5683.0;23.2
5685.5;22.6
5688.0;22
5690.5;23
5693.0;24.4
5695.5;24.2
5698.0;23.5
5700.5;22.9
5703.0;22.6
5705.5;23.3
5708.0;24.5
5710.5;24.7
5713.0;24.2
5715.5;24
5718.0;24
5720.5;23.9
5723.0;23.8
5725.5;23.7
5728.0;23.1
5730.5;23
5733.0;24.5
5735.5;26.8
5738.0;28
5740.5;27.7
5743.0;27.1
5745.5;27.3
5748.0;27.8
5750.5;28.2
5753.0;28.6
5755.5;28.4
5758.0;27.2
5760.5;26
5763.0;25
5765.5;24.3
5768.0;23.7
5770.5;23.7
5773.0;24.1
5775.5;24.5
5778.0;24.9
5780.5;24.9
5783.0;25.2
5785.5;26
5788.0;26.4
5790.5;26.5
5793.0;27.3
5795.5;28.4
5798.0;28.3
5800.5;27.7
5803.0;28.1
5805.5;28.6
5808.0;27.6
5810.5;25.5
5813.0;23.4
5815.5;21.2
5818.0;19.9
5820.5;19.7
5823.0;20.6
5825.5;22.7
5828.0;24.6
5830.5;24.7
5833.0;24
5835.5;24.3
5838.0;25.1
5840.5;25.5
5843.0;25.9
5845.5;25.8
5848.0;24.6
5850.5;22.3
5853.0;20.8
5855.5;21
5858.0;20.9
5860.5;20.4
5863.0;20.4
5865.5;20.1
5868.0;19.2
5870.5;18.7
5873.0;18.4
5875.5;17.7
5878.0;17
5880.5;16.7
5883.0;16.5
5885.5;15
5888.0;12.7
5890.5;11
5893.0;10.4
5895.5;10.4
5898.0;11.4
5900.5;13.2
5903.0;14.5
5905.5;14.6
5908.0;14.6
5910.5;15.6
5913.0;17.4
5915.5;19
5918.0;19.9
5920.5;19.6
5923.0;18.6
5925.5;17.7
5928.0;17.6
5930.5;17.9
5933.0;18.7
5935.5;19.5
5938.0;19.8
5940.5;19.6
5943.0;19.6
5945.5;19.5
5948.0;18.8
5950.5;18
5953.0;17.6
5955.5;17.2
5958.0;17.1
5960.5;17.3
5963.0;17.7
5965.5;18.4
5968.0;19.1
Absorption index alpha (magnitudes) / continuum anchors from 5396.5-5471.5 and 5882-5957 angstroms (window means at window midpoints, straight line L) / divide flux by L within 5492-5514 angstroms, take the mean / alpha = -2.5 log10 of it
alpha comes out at 0.18 mag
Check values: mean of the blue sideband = 22.8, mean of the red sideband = 16.5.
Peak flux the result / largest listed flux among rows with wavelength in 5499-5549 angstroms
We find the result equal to 20.1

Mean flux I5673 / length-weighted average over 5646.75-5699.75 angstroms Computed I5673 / 21.8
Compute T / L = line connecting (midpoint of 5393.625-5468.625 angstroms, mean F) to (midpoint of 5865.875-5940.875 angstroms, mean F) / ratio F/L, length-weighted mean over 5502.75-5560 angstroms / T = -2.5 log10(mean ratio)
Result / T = 0.13 mag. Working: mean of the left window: 22.8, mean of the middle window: 19.1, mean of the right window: 16.4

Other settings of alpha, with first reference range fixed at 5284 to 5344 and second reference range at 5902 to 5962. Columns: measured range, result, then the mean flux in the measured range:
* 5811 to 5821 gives -0.171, 21.5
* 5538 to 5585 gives -0.089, 21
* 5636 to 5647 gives -0.138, 21.6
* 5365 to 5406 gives -0.129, 22.5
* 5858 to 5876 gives -0.074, 19.5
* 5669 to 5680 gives -0.087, 20.5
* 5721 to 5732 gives -0.246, 23.5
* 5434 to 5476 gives -0.088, 21.4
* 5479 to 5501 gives -0.068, 20.9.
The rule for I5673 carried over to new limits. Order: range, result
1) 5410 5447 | 25.3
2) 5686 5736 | 23.7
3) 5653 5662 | 22.3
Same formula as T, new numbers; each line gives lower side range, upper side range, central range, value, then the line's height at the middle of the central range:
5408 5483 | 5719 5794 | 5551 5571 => 0.130 mag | 23.7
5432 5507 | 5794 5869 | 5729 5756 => -0.170 mag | 23.1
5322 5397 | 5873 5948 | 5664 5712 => -0.199 mag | 18.6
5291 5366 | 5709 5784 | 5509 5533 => 0.227 mag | 22.9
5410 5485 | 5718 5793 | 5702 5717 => 0.057 mag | 25.2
